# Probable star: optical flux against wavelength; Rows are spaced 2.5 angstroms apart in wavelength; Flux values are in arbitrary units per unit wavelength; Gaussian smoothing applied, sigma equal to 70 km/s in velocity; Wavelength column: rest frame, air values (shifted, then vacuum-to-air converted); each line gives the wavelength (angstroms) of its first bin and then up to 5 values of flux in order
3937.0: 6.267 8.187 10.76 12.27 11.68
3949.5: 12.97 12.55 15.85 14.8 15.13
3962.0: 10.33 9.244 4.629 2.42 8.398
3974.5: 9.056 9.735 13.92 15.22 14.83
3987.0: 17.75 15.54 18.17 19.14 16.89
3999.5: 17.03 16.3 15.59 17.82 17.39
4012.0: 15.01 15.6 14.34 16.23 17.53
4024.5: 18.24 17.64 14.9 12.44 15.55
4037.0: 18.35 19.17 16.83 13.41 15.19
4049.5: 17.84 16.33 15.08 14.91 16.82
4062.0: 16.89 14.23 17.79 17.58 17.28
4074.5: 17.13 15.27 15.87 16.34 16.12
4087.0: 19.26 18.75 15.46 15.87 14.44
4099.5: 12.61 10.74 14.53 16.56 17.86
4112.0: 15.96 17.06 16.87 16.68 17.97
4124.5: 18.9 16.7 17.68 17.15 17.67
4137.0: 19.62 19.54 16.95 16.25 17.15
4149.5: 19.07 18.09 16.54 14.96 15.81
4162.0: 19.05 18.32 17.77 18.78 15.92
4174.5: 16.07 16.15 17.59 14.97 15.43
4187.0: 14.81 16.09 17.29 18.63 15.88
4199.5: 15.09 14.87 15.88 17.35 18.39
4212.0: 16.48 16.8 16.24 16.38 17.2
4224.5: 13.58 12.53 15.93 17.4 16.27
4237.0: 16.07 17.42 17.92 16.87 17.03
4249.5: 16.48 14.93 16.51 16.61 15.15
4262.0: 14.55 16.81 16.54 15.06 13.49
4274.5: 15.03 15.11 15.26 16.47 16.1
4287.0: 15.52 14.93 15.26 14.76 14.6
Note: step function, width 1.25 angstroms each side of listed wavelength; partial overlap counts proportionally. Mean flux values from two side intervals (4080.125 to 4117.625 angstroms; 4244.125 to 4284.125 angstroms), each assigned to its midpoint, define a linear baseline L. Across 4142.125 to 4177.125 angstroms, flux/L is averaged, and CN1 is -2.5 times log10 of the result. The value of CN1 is -0.09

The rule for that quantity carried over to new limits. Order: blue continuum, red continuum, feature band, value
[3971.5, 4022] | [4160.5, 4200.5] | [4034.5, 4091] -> -0.052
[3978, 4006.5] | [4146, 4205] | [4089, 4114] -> 0.091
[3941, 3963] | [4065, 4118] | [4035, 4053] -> -0.112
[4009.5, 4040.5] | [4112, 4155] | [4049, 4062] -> 0.032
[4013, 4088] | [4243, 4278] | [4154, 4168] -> -0.070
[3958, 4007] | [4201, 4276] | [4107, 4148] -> -0.177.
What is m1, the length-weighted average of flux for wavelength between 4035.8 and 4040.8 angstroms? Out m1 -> 18.7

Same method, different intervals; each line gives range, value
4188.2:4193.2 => 16.7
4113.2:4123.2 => 17.1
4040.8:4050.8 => 15.8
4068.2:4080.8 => 16.6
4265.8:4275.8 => 15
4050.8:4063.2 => 16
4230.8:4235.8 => 16.8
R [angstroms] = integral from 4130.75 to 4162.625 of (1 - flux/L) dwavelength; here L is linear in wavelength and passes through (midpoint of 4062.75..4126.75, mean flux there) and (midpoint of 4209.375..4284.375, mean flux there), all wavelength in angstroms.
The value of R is -2.57 angstroms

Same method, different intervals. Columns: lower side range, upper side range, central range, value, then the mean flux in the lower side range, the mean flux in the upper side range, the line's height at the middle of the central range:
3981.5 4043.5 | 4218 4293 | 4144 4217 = -3.2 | 16.5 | 15.8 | 16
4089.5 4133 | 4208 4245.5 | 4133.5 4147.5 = -1.5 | 16.1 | 16.4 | 16.2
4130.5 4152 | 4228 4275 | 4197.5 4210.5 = 0.5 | 17.9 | 16.1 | 16.9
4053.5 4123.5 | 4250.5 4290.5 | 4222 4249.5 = -0.9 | 16.2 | 15.5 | 15.6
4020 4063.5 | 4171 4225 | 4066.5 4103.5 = 0.7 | 16.3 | 16.3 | 16.3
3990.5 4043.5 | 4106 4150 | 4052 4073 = 0.9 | 16.7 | 17.5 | 17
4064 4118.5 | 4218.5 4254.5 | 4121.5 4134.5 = -1.2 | 16.1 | 16.2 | 16.1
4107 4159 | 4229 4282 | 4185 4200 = 0.4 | 17.4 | 16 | 16.7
